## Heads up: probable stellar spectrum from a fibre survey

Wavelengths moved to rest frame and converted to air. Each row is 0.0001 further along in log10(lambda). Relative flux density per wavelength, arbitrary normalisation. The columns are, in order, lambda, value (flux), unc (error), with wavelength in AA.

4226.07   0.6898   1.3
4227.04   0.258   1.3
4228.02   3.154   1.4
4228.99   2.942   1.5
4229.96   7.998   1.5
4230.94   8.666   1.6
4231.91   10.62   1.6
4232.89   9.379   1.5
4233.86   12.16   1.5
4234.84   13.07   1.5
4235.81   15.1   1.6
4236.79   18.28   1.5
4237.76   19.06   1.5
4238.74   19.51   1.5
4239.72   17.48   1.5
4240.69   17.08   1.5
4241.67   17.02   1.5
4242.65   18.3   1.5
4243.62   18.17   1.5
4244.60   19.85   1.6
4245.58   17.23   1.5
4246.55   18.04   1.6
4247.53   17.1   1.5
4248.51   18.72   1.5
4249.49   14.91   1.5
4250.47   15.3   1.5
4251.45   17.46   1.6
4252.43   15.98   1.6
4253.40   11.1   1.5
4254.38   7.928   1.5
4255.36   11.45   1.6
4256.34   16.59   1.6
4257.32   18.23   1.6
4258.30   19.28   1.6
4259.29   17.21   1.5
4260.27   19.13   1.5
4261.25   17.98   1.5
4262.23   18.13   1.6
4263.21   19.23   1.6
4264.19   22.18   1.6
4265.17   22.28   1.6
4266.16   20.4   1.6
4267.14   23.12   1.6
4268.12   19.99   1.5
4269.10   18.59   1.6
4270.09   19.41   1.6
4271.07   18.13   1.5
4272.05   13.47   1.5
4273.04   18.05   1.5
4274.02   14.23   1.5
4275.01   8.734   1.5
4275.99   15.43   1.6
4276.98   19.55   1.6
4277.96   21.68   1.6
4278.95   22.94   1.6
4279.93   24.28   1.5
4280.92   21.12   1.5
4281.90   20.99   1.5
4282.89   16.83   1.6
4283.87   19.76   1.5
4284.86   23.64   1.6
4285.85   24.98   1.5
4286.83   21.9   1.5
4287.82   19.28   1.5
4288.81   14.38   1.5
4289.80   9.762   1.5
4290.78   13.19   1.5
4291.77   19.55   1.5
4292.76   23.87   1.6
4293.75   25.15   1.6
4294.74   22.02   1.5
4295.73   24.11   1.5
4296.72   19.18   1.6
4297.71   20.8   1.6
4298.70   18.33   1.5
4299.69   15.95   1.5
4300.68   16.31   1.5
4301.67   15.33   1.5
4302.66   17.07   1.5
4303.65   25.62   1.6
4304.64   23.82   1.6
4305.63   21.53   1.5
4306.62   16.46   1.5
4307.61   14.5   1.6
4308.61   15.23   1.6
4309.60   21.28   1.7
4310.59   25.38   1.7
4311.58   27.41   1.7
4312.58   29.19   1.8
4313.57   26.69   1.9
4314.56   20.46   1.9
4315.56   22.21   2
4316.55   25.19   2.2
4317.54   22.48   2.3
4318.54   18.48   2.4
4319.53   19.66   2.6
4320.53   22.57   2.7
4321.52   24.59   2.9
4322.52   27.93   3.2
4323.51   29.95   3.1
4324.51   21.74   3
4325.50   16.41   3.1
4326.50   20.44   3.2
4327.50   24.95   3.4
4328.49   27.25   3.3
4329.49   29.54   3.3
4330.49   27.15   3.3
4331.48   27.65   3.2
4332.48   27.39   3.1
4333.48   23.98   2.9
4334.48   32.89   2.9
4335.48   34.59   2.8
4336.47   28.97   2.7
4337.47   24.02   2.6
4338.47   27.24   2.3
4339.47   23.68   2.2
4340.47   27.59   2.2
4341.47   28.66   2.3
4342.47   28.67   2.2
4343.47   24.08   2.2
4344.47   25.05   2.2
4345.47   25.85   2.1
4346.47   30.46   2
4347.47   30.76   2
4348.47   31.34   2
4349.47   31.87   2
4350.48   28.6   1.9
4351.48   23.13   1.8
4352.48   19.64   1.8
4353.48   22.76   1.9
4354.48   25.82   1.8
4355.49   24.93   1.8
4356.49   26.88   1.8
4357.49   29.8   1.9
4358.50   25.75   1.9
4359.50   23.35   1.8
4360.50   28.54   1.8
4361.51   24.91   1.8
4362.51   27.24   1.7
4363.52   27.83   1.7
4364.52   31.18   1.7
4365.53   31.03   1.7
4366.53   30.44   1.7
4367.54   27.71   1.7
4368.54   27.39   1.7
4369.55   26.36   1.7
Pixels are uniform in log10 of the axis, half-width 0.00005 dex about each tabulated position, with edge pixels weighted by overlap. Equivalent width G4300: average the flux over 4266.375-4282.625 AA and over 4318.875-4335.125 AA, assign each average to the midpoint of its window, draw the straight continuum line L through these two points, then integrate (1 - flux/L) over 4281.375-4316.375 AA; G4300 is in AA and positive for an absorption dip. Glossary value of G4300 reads 2.20 AA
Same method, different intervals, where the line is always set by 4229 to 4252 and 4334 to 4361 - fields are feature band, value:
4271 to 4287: 0.48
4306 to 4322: 1.06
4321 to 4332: -0.14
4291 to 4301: 0.51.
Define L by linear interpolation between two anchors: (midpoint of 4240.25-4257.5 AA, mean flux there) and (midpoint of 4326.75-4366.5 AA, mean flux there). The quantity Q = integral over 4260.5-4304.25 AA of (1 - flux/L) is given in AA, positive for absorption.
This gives 1.3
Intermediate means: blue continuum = 16.1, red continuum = 27.3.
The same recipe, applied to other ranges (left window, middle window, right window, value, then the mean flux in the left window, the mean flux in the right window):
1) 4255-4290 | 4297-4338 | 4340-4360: 0.55 AA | 18.8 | 26.8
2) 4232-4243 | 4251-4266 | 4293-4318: 0.45 AA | 15.8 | 21.3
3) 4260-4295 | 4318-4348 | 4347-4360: -1.83 AA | 19.2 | 26.5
